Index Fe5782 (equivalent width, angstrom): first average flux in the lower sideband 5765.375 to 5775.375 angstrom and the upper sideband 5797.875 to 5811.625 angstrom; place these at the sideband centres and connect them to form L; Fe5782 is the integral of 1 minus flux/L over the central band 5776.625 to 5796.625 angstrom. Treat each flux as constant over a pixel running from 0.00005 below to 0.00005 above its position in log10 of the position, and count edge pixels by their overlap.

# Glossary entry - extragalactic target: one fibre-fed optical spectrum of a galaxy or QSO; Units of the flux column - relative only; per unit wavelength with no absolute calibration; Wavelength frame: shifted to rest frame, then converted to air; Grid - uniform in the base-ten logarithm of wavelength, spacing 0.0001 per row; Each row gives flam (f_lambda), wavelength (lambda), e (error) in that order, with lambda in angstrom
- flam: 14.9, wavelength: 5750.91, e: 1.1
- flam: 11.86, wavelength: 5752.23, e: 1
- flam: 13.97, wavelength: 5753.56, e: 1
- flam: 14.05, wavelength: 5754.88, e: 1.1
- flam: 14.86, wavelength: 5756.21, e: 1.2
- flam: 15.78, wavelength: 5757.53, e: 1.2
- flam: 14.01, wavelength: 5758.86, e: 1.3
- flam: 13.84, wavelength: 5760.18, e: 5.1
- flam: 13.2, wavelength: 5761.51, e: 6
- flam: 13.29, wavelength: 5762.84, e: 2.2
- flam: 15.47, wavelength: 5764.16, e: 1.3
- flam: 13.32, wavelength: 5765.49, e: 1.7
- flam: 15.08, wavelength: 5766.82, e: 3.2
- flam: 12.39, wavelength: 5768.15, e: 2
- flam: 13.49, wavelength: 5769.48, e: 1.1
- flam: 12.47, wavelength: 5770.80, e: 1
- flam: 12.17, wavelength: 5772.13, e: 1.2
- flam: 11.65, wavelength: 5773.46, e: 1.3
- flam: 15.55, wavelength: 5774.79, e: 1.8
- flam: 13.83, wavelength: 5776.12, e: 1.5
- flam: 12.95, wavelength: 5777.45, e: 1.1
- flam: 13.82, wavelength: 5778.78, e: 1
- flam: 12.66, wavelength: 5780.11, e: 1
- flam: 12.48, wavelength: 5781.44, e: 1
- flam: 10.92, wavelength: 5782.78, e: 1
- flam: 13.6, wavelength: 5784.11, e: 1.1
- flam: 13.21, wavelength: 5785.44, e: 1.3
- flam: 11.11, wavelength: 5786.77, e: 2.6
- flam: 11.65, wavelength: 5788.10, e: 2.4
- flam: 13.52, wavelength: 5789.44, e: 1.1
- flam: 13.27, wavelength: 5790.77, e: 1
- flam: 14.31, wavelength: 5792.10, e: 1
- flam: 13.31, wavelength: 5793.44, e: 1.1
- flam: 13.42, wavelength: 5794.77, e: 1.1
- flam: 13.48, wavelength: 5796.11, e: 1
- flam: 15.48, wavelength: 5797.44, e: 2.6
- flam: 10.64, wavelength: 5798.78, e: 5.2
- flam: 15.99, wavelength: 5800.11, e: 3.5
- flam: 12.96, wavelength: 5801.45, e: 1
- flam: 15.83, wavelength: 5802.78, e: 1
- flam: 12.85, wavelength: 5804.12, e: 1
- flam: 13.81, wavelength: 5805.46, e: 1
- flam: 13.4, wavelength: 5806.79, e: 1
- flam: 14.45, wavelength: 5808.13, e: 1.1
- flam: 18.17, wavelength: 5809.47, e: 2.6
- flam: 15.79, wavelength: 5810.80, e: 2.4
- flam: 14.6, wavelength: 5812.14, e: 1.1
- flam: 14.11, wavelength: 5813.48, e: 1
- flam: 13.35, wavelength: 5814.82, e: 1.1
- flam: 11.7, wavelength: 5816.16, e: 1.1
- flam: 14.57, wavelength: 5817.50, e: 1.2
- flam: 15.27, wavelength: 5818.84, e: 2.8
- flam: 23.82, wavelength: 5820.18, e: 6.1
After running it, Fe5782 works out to 1.3 angstrom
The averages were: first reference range 13.2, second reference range 14.4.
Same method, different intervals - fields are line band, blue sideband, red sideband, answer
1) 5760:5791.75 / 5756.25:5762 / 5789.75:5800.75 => 2.1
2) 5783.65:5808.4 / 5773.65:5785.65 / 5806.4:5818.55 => 0.6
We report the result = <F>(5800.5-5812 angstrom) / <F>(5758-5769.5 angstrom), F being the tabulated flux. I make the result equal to 1.06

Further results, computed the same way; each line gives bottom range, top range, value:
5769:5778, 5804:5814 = 1.12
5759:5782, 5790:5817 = 1.05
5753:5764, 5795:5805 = 0.98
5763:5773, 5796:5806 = 1.03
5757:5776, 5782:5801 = 0.96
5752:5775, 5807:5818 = 1.06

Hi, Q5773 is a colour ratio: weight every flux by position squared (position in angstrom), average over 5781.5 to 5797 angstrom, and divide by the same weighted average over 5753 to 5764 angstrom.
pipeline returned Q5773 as 0.92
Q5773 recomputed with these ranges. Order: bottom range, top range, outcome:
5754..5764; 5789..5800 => 0.97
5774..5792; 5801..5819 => 1.11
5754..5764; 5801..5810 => 1.03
